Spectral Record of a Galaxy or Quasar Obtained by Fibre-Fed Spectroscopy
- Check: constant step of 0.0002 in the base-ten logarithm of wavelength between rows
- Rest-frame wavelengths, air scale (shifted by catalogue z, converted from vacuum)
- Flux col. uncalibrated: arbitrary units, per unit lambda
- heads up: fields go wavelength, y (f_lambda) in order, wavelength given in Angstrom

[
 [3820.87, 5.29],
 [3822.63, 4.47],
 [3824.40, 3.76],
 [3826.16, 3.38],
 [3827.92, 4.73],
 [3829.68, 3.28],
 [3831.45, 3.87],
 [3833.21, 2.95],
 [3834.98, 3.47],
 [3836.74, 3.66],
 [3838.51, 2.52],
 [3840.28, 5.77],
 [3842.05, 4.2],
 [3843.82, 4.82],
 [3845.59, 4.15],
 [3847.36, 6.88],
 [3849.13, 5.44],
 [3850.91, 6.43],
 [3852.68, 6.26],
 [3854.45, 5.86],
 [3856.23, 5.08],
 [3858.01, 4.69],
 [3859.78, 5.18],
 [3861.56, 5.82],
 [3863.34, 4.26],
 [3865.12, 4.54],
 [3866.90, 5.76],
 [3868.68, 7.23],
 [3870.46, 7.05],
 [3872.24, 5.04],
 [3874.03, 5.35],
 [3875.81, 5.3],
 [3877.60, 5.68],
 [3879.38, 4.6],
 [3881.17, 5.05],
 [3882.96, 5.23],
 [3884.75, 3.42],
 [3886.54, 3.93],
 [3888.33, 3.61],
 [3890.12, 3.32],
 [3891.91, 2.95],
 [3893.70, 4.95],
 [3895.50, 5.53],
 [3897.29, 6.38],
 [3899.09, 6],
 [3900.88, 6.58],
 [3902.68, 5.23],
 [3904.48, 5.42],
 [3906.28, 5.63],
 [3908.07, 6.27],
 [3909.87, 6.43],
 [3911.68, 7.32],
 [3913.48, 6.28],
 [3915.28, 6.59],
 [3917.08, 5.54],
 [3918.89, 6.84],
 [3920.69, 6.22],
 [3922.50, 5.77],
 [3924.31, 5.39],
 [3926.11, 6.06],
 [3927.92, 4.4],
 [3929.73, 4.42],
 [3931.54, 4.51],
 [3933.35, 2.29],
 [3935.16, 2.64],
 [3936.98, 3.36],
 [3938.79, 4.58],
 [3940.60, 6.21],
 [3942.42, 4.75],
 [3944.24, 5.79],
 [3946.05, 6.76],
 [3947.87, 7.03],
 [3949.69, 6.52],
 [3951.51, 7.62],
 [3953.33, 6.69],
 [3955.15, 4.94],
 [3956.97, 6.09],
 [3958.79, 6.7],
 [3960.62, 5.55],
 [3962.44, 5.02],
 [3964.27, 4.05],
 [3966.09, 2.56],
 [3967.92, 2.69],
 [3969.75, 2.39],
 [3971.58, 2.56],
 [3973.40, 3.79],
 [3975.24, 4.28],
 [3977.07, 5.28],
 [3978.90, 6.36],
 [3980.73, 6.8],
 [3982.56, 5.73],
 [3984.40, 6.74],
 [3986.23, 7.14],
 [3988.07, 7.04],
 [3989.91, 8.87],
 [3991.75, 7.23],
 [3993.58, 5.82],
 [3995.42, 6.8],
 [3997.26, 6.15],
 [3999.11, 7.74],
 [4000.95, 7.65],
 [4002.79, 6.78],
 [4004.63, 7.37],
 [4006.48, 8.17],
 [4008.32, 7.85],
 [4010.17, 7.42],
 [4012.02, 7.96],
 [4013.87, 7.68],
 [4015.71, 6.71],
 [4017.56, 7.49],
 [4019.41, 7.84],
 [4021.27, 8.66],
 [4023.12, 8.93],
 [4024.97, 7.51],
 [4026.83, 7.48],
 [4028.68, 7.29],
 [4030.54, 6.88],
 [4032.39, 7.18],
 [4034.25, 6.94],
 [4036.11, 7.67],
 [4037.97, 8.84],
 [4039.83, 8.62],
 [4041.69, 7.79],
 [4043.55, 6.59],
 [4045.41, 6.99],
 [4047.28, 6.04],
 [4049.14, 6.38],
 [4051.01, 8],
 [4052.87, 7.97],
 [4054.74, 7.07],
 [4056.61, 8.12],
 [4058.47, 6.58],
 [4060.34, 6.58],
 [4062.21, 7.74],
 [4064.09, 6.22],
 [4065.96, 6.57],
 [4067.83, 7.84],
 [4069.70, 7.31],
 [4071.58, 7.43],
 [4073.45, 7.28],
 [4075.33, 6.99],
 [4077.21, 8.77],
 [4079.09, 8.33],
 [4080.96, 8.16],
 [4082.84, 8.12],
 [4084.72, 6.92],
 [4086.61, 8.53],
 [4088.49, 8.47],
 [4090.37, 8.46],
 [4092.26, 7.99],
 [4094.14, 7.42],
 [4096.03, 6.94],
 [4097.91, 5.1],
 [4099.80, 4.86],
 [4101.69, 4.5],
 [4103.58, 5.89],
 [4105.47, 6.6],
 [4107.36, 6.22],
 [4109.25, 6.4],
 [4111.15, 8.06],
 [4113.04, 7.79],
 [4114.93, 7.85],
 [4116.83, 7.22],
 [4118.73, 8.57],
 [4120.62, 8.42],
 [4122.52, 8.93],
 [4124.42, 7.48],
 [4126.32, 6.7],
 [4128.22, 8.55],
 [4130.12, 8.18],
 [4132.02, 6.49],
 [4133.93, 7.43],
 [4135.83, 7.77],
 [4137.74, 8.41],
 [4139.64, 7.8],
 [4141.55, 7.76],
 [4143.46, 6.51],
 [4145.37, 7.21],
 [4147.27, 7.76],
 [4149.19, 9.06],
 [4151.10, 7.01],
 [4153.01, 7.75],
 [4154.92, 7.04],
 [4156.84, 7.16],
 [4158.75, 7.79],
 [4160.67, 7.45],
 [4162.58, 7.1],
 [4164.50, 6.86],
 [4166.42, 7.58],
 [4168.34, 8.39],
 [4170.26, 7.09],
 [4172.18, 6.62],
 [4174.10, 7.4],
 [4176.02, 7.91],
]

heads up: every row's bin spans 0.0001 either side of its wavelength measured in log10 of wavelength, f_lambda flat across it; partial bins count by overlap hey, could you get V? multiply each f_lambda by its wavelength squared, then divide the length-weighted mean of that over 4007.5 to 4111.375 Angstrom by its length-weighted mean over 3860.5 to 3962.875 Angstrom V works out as 1.5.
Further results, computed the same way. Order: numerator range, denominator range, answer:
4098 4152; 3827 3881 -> 1.67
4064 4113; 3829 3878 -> 1.60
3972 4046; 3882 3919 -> 1.40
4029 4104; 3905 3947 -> 1.44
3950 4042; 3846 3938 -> 1.32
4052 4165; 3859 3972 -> 1.56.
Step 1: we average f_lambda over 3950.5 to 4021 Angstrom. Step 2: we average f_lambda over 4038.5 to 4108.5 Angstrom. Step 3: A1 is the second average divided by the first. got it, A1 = 1.15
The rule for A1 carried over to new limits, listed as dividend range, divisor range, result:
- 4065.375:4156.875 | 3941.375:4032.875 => 1.16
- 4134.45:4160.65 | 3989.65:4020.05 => 1.04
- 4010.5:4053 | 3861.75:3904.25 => 1.48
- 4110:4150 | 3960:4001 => 1.41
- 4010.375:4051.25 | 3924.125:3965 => 1.42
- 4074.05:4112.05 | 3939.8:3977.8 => 1.40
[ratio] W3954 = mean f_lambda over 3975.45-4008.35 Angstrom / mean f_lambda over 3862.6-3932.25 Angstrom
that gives 1.28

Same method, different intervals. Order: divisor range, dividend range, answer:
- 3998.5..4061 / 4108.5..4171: 1.02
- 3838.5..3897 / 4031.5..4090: 1.48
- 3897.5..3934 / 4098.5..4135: 1.26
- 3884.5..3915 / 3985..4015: 1.38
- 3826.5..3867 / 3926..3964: 1.12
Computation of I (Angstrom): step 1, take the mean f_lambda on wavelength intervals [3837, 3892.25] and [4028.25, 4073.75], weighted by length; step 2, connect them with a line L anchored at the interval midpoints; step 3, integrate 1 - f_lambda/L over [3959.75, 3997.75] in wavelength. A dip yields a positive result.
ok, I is 6.28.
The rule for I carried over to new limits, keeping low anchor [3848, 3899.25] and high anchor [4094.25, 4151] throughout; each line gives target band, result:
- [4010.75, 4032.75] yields -4.24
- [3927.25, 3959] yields 2.71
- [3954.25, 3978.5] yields 6.51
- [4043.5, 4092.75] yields -4.84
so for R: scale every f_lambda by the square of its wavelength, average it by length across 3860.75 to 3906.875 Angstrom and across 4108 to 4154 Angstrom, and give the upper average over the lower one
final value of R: 1.69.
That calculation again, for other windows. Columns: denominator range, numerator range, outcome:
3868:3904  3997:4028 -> 1.59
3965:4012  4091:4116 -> 1.15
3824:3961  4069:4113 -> 1.52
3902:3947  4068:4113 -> 1.45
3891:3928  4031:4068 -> 1.34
